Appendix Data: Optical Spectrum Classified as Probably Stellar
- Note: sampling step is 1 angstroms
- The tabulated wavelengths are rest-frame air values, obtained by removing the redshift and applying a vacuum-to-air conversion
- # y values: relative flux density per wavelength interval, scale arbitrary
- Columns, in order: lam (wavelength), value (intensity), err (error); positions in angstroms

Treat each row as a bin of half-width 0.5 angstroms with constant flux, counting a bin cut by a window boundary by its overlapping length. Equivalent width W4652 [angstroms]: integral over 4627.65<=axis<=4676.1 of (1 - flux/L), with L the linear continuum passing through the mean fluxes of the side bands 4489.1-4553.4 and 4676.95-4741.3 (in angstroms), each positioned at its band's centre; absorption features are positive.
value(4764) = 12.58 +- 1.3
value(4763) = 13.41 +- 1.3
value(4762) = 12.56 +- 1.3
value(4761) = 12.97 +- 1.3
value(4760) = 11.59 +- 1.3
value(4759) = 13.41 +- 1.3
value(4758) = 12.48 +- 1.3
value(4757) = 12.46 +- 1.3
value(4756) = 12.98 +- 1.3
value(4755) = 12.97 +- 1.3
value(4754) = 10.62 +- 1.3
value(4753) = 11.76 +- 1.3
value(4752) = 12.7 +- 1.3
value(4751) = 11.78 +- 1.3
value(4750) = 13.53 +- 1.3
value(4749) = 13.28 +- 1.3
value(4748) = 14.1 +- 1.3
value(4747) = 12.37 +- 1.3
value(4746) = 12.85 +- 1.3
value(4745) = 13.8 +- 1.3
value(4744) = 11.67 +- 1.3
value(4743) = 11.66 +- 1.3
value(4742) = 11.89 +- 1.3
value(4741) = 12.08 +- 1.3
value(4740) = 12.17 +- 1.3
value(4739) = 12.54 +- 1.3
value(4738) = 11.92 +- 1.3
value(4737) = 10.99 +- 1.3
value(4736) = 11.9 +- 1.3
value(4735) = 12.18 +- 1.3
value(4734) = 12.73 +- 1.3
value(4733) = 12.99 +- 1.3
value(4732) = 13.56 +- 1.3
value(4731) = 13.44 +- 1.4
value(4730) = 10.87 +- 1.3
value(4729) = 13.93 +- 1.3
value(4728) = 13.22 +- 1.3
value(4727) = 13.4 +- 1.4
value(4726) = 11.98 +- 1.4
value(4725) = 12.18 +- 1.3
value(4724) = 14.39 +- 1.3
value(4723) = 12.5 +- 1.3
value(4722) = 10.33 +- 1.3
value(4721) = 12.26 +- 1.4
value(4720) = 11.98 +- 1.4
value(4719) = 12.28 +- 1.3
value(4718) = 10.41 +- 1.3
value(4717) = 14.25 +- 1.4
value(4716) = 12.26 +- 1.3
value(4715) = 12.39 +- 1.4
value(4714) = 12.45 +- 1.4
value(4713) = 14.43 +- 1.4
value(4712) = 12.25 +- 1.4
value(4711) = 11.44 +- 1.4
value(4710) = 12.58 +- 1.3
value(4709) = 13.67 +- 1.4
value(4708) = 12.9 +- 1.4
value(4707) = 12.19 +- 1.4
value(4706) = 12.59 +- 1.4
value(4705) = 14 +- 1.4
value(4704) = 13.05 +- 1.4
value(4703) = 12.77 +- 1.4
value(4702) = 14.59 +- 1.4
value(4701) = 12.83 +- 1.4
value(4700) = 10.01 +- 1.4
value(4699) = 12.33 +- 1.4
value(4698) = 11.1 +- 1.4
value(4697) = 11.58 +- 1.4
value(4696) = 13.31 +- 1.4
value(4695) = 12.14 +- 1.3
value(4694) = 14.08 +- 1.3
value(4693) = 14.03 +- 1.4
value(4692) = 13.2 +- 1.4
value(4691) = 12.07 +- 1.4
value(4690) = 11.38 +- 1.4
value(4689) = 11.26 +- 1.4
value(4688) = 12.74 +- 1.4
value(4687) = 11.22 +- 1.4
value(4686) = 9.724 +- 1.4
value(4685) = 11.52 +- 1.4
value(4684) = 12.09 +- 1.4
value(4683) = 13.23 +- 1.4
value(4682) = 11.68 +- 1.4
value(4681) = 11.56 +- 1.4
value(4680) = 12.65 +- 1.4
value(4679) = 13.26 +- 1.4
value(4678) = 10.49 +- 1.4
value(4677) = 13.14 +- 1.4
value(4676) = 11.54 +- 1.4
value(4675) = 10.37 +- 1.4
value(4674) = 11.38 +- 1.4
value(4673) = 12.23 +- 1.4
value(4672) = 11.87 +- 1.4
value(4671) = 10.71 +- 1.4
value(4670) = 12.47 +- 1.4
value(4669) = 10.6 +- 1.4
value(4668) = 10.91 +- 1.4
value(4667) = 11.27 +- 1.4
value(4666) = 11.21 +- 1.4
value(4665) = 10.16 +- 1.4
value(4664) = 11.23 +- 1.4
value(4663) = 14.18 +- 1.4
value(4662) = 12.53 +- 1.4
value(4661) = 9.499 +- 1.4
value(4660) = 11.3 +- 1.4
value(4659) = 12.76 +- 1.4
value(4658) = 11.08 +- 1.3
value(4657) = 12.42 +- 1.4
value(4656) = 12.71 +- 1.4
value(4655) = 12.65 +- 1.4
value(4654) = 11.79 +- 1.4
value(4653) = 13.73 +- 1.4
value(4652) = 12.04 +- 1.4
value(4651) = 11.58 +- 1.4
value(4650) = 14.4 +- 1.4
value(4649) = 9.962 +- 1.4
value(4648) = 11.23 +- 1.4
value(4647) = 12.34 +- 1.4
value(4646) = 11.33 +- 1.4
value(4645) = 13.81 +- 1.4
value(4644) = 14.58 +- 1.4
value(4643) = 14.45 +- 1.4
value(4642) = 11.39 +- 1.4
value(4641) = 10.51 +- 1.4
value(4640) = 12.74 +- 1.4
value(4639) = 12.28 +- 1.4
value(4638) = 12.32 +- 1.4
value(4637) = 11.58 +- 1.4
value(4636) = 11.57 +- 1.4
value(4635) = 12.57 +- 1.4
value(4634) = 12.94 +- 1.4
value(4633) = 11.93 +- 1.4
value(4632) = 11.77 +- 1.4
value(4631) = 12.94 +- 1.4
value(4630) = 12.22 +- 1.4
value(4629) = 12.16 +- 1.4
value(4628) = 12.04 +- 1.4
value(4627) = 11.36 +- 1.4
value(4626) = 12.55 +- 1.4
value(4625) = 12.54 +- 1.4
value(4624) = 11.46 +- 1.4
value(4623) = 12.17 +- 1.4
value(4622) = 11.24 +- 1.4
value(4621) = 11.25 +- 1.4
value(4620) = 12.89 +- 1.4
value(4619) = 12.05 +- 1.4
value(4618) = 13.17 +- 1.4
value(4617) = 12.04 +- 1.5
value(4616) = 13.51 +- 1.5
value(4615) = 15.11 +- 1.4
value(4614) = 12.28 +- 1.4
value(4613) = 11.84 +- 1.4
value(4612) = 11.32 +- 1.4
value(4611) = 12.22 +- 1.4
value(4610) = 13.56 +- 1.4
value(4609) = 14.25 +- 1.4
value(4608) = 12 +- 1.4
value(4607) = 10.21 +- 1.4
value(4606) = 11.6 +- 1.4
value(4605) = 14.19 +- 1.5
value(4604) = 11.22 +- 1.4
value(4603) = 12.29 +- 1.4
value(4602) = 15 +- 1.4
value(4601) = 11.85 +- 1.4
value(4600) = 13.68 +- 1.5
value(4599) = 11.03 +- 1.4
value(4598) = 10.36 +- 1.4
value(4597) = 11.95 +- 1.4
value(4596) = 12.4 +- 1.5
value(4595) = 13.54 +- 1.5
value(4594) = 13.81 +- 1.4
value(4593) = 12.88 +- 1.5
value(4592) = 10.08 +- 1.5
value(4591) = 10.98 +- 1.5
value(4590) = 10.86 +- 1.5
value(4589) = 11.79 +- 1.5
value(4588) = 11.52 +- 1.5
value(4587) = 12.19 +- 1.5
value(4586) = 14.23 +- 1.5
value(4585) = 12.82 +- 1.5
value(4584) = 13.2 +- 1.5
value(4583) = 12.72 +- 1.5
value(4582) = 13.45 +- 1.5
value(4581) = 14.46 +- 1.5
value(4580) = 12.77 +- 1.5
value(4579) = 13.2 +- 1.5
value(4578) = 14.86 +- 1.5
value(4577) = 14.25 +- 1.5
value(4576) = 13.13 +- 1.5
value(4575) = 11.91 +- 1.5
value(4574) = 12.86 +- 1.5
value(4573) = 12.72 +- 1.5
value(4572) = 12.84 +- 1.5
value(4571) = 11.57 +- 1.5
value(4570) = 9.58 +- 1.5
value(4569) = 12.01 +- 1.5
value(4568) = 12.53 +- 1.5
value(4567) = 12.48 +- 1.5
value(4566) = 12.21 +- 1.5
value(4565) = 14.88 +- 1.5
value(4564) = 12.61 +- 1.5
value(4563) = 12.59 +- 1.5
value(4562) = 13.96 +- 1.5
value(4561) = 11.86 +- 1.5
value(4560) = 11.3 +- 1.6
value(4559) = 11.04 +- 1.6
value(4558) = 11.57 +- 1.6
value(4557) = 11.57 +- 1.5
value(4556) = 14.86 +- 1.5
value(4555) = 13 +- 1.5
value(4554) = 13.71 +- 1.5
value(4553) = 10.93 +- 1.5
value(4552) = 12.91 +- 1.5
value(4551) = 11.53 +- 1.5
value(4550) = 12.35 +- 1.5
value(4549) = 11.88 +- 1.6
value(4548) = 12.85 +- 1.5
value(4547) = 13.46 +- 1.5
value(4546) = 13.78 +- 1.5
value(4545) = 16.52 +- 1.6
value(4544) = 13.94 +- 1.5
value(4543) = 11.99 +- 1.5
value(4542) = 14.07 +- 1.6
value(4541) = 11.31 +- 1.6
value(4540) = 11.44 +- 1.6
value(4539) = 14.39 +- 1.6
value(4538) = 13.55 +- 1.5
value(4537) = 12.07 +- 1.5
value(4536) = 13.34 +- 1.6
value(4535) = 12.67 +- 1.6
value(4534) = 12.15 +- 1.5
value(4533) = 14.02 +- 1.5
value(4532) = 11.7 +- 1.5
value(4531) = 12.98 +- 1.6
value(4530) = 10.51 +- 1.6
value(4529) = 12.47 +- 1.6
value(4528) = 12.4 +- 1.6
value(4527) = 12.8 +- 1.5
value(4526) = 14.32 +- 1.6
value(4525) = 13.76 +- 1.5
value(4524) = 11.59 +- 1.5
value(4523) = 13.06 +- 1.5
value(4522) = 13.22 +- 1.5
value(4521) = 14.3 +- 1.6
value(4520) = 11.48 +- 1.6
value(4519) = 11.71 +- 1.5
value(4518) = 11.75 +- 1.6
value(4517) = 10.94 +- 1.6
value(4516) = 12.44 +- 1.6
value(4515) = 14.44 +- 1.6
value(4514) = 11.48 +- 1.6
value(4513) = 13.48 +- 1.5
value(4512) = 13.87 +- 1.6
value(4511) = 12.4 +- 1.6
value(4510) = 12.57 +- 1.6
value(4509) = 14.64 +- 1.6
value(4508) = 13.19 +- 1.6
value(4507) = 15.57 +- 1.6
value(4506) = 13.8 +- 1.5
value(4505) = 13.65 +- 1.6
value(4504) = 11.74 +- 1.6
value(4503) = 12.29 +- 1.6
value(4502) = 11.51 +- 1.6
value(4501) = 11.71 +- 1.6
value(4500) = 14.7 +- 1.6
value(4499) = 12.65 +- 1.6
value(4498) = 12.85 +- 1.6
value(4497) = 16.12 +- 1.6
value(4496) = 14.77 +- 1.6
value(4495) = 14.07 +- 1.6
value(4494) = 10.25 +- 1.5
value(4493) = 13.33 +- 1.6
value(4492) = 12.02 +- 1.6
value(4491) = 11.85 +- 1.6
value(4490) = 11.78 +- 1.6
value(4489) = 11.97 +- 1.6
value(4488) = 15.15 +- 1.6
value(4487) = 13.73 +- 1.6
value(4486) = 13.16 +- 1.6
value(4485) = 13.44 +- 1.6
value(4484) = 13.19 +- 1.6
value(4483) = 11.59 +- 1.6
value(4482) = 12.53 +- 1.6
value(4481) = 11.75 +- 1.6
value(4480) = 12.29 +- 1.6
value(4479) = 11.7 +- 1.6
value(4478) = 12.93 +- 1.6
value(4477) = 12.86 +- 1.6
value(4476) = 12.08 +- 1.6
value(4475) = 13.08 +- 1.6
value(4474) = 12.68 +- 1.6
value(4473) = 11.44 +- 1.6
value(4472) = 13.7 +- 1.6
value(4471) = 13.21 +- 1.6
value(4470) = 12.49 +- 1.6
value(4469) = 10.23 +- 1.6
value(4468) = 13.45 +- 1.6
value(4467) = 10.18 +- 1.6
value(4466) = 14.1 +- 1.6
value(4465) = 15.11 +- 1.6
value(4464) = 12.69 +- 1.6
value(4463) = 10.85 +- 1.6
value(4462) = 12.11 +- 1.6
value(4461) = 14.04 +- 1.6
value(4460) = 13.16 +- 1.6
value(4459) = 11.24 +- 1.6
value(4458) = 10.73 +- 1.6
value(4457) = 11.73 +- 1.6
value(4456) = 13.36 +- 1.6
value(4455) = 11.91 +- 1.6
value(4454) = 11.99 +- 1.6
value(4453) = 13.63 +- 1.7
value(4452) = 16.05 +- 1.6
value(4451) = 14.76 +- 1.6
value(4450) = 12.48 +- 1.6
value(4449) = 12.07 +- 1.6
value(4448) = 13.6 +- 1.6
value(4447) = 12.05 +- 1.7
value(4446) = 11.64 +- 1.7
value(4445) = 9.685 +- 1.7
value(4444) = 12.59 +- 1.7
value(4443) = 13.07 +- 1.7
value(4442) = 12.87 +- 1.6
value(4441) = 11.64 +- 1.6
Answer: 2.2 angstroms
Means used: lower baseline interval 12.9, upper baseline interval 12.4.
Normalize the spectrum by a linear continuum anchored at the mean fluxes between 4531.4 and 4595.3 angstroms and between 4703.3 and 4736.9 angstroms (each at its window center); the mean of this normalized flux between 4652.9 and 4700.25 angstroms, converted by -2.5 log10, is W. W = 0.068 mag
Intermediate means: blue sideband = 12.7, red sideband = 12.6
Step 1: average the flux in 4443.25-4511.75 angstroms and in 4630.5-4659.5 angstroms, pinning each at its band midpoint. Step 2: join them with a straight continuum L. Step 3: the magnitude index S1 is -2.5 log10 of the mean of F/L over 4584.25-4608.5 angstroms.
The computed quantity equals 0.02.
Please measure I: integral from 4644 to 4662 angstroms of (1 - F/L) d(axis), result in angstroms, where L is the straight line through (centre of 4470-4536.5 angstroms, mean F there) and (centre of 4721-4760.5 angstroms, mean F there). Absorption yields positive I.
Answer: 0.7 angstroms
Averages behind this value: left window 12.8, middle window 12.1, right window 12.5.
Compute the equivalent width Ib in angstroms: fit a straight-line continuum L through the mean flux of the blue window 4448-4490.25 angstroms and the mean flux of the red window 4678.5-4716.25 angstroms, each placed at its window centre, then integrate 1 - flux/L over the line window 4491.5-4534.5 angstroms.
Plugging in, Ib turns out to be -0.9 angstroms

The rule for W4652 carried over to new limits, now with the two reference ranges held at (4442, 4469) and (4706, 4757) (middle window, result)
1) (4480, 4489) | -0.3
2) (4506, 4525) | -0.6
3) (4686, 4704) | 0.3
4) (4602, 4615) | 0.1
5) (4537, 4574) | -0.3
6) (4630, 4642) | 0.4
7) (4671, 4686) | 0.8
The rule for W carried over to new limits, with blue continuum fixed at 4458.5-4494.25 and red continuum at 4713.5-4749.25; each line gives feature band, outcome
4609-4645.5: 0.01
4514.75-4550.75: -0.02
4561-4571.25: 0.01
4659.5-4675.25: 0.10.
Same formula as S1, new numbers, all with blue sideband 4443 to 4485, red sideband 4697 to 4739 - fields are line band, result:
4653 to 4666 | 0.05 mag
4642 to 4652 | 0.00 mag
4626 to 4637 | 0.03 mag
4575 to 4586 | -0.08 mag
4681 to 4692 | 0.07 mag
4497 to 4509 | -0.06 mag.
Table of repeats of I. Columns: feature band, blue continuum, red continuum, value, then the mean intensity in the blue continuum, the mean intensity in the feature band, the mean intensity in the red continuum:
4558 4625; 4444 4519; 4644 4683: -1.34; 12.7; 12.5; 11.9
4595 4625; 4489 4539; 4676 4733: 0.66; 12.9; 12.4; 12.4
